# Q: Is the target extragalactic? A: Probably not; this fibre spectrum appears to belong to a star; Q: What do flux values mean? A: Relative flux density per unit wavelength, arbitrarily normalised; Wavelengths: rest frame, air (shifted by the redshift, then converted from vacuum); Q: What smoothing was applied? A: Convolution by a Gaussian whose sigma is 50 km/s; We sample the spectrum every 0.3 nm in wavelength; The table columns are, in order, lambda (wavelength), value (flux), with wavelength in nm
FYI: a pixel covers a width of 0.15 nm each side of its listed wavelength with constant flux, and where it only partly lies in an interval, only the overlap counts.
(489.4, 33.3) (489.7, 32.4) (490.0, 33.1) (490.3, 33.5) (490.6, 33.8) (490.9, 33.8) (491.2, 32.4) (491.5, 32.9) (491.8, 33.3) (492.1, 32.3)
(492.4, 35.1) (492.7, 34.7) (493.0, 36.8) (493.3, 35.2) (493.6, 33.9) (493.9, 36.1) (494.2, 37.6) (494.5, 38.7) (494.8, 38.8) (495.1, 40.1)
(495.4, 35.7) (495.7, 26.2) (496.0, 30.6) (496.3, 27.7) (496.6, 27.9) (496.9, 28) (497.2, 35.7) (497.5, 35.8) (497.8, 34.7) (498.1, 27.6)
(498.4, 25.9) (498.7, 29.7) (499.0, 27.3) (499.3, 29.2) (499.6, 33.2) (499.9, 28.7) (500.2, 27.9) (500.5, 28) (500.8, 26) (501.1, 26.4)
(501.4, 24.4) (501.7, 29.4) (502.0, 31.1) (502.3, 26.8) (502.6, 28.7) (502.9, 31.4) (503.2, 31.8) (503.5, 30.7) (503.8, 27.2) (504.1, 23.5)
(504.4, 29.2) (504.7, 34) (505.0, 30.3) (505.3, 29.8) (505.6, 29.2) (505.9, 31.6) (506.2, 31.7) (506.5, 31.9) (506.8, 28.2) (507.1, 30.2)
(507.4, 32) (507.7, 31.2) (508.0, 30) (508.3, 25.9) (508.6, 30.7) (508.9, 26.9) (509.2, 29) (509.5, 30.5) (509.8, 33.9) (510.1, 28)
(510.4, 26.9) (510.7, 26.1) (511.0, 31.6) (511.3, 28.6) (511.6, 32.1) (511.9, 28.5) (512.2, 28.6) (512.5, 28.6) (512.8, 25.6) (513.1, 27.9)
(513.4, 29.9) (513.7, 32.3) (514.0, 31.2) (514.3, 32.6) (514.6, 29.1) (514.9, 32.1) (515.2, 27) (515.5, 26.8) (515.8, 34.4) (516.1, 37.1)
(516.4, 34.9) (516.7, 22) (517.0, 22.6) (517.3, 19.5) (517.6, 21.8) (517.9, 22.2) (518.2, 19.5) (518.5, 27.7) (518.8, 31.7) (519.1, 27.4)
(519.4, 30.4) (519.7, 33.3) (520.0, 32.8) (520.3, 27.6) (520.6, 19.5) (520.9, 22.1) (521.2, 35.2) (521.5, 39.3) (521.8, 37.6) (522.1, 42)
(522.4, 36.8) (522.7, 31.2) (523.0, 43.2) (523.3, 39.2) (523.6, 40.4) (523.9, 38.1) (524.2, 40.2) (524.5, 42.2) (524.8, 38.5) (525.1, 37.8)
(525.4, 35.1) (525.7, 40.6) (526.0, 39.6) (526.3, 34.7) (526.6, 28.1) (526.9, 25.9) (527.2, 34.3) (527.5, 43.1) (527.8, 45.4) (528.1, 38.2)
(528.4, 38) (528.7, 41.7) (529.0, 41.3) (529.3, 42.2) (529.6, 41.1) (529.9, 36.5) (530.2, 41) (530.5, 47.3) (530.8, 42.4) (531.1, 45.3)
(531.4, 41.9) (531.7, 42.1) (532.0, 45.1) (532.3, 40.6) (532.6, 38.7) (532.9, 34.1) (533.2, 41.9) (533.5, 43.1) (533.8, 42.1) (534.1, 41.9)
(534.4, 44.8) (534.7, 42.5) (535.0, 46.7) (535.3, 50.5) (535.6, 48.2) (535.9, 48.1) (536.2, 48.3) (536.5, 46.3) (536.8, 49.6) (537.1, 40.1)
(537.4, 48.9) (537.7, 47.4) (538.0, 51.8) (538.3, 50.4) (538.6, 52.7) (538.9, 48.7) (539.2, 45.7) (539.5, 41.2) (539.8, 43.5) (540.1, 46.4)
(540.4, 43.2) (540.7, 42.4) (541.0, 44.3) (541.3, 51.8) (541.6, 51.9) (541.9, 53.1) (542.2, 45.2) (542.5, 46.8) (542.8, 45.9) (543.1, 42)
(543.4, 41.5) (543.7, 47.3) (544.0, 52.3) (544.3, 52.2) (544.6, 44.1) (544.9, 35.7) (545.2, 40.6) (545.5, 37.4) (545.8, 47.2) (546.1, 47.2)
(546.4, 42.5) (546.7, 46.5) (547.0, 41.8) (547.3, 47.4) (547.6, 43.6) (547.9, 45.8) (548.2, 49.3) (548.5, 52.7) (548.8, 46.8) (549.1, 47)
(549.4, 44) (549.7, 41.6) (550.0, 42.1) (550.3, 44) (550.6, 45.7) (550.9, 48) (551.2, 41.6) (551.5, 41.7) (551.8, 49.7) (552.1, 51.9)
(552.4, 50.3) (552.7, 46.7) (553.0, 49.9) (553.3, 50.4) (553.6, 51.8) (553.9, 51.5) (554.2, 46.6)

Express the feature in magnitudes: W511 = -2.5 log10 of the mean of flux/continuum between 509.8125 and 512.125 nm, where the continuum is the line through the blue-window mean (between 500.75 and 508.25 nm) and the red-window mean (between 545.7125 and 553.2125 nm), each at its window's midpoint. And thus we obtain 0.10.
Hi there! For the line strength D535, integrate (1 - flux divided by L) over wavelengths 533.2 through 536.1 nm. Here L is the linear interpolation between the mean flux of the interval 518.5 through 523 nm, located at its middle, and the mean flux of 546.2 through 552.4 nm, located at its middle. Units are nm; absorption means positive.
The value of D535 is -0.48 nm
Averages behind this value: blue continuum 32.2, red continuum 45.8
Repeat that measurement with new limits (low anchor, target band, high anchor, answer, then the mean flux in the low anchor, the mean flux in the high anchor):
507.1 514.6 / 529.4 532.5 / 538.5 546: -0.19 nm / 29.5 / 45.7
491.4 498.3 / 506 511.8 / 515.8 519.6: -0.06 nm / 33.7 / 26.8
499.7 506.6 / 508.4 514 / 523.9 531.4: 0.55 nm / 29.1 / 39.2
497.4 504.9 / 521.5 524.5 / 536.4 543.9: 0.00 nm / 29.1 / 46.8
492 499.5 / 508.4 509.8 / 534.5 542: 0.29 nm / 32.9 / 47.3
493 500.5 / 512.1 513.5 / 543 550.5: 0.32 nm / 32.2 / 44.9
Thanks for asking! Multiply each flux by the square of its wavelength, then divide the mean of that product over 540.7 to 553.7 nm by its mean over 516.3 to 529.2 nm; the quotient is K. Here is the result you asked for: 1.50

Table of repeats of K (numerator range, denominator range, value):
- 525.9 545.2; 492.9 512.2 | 1.63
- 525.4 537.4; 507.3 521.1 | 1.56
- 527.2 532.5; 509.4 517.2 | 1.51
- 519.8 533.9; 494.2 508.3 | 1.39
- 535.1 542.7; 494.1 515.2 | 1.80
